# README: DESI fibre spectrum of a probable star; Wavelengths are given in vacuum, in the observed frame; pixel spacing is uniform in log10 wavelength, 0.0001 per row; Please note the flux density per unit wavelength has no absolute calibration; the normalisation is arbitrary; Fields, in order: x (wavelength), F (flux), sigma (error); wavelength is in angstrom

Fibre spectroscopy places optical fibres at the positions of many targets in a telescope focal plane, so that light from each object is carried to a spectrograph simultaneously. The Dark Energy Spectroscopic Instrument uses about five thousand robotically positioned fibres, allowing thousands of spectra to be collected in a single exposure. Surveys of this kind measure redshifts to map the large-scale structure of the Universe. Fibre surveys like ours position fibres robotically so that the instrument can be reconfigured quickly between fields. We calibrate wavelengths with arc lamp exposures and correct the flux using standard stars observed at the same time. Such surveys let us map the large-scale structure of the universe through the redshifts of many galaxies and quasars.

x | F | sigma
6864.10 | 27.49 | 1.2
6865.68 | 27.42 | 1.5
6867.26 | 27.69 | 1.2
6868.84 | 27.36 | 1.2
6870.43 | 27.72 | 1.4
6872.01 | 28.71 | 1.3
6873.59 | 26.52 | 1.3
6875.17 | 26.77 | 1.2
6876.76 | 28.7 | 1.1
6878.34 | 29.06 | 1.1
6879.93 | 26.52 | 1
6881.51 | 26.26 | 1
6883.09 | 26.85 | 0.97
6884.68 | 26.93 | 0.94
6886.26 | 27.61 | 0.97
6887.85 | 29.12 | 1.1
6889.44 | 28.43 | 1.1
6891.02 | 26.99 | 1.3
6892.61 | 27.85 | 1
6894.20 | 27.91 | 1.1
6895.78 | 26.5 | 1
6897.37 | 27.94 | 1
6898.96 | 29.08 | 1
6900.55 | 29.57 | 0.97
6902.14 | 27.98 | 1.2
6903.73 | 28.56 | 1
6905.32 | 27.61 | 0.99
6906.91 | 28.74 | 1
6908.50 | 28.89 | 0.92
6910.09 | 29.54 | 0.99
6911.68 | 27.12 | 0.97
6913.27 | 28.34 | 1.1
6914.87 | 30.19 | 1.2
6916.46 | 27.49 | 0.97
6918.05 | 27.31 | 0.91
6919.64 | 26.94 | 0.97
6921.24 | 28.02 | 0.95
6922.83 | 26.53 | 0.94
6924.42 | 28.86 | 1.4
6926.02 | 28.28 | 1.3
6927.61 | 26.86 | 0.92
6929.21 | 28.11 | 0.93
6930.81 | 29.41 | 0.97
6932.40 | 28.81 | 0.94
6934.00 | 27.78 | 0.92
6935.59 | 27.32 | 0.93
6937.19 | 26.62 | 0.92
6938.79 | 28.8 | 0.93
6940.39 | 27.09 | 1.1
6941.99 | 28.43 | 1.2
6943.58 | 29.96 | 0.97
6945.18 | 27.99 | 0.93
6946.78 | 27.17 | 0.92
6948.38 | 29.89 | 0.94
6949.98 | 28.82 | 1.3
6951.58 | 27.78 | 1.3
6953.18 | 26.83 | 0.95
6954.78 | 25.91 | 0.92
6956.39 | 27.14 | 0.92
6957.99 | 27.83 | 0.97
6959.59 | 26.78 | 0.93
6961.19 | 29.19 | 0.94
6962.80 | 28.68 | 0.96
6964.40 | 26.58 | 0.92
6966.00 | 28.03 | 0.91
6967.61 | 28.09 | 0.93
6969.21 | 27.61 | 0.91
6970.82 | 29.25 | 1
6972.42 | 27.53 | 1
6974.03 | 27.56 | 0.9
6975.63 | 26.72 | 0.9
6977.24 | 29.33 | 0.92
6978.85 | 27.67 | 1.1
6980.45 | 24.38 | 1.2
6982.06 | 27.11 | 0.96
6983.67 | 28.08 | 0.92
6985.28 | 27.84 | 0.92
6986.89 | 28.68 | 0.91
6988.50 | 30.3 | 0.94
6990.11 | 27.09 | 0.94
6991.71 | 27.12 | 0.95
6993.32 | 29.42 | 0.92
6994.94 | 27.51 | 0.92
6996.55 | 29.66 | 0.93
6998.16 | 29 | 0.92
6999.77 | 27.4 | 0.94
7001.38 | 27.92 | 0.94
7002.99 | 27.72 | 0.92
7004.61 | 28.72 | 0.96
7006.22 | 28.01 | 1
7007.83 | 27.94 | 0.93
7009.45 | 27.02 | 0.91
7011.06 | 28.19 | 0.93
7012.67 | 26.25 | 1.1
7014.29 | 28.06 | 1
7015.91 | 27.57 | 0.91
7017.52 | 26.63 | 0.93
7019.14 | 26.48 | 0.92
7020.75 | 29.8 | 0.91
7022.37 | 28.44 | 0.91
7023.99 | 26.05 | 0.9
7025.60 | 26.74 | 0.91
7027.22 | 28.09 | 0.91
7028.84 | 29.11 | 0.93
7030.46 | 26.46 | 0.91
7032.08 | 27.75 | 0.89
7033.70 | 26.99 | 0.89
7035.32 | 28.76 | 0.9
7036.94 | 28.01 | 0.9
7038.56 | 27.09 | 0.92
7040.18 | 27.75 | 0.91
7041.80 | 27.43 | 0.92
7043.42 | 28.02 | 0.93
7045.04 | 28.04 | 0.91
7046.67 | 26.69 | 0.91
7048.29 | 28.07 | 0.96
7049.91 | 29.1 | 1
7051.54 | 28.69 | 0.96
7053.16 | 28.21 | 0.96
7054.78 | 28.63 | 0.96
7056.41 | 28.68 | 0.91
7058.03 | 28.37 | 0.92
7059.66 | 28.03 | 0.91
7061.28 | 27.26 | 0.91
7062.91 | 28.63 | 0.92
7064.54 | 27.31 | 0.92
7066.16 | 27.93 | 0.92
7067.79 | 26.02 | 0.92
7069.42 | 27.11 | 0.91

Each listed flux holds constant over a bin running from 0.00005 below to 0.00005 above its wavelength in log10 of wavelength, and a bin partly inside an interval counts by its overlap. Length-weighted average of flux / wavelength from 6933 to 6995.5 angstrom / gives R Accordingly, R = 27.8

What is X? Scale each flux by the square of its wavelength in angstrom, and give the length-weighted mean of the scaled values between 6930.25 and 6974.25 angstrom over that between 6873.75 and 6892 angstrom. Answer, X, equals 1.0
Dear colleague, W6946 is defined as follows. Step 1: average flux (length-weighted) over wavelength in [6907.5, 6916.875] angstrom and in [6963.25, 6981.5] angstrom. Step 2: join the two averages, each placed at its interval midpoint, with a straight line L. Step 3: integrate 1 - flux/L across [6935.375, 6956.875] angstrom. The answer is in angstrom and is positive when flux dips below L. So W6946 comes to 0.12 angstrom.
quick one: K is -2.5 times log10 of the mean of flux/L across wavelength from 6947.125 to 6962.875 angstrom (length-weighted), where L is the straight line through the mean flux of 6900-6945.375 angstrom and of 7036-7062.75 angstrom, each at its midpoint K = 0.01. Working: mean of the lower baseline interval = 28.2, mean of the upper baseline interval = 28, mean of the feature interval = 27.8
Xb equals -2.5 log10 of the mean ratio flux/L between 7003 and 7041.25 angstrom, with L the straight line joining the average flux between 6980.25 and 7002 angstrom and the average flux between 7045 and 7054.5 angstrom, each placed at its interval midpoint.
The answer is 0.018 mag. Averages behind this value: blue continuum 28.1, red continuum 28.2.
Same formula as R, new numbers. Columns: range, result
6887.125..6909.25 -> 28.2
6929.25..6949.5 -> 28.3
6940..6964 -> 28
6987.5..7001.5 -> 28.4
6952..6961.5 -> 27.2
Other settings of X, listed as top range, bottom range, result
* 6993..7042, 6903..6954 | 1.01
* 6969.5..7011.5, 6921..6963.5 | 1.01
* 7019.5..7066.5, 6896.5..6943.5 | 1.03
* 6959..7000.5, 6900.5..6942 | 1.01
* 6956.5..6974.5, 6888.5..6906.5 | 1.01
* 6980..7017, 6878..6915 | 1.03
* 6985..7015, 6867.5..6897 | 1.06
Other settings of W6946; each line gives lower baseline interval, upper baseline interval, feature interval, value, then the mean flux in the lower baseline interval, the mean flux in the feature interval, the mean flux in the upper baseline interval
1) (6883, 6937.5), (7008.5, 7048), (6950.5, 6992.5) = 0.2 angstrom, 28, 27.7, 27.6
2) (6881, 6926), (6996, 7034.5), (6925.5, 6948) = -0.1 angstrom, 28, 28.1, 27.7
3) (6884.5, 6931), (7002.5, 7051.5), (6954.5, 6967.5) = 0.1 angstrom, 28.1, 27.6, 27.7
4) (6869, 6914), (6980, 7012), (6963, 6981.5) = 0.3 angstrom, 27.9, 27.6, 28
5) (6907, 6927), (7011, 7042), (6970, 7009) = -0.3 angstrom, 28.1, 28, 27.6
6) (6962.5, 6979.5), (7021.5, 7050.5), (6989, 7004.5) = -0.2 angstrom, 27.9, 28.2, 27.7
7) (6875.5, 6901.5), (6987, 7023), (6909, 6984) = 0.1 angstrom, 27.8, 27.9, 28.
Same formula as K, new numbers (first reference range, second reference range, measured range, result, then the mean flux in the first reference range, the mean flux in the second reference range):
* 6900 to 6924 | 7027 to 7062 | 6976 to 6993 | 0.01 mag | 28.2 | 28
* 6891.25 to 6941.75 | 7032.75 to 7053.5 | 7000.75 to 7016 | 0.01 mag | 28.1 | 27.9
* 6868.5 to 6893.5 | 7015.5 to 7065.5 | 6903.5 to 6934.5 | -0.02 mag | 27.6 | 27.8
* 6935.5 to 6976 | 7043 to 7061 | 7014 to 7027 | 0.02 mag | 27.9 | 28.2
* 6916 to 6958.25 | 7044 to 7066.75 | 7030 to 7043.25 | 0.02 mag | 27.9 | 28.1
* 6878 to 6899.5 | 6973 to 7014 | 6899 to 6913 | -0.03 mag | 27.6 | 27.9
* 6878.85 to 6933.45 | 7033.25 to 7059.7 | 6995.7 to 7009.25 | -0.01 mag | 28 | 28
